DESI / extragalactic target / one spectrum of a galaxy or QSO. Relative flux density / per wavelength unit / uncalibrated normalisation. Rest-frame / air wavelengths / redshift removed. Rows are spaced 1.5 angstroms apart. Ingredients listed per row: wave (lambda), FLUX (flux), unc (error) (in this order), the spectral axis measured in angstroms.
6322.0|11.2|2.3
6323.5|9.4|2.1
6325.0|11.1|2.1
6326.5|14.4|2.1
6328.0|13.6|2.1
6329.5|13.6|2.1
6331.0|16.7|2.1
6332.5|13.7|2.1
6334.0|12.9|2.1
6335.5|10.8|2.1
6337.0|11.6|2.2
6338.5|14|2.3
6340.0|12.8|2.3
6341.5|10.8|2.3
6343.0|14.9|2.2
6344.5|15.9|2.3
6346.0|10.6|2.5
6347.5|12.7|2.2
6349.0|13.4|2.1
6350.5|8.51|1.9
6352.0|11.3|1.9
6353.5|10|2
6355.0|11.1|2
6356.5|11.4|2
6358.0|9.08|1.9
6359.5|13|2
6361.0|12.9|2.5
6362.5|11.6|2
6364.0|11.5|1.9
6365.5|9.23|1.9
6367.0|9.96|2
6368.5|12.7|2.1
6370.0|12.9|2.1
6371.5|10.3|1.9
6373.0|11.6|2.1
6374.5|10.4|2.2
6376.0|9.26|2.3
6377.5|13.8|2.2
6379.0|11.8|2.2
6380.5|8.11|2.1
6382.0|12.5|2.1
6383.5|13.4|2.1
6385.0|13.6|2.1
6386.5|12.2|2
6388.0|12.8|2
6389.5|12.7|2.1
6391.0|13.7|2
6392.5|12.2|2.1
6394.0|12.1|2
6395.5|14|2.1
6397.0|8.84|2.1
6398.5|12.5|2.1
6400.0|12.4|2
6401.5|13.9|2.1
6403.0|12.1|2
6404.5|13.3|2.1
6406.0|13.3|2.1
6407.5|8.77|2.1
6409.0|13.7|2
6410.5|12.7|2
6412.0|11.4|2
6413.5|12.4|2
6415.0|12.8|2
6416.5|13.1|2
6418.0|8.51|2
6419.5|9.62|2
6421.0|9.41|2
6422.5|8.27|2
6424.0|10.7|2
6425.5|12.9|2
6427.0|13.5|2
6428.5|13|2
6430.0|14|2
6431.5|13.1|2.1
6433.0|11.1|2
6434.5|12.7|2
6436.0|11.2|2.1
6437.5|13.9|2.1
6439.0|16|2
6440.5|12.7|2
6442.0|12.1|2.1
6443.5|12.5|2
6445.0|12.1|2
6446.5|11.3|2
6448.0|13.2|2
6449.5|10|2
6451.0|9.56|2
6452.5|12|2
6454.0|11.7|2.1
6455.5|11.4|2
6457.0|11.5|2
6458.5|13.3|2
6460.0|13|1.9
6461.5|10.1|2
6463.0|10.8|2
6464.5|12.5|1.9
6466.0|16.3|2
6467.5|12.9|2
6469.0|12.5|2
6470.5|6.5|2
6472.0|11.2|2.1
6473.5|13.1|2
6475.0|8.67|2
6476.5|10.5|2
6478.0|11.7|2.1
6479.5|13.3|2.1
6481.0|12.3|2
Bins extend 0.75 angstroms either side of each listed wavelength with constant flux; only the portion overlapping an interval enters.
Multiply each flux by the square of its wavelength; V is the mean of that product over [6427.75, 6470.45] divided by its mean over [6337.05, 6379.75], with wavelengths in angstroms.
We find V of 1.08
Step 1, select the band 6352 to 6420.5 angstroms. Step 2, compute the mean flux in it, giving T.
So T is 11.7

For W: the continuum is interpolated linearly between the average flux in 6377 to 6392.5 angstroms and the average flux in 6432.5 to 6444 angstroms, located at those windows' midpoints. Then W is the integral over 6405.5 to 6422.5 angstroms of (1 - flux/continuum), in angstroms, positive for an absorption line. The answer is 1.85 angstroms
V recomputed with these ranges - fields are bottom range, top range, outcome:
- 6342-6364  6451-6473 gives 1.03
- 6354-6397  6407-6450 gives 1.04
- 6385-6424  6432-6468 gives 1.05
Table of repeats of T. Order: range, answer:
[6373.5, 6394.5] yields 12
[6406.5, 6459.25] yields 11.9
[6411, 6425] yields 10.8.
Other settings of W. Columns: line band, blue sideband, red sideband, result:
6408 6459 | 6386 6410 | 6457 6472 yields 0.80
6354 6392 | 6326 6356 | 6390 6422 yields 1.93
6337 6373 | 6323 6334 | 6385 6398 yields 3.22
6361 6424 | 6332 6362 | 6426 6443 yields 4.29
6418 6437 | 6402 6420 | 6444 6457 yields 0.24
